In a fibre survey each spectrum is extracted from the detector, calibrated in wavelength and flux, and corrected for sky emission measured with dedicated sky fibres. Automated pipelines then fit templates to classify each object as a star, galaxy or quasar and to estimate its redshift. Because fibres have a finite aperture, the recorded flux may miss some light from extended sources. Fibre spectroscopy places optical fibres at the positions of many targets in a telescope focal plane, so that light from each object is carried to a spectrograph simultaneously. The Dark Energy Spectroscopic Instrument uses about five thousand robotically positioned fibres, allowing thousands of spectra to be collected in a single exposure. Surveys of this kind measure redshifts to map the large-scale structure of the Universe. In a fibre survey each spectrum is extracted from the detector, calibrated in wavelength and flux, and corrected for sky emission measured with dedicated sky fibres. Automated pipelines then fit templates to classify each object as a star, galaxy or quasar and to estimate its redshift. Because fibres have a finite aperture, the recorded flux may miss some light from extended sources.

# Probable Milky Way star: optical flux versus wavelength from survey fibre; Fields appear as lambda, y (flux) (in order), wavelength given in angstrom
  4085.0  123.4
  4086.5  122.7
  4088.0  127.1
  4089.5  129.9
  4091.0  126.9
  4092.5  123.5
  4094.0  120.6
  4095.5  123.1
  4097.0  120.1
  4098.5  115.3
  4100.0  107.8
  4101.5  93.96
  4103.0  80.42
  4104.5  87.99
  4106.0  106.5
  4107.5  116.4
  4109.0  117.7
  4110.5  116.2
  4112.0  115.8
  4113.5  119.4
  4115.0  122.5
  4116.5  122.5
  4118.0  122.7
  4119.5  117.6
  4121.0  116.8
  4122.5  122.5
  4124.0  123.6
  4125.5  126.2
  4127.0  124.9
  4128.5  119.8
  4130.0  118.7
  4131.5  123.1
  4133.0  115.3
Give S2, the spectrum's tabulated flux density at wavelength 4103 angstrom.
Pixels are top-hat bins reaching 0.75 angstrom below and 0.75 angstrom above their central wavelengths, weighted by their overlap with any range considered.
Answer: 80.42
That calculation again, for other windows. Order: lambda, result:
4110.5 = 116.2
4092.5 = 123.5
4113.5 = 119.4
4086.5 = 122.7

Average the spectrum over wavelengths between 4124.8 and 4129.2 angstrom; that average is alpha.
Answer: 124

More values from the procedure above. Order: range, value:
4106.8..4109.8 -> 117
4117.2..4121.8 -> 119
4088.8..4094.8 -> 125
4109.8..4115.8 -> 119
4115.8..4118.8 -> 123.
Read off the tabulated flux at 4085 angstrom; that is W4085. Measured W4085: 123.4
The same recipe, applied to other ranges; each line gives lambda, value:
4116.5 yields 122.5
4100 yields 107.8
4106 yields 106.5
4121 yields 116.8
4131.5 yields 123.1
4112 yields 115.8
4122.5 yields 122.5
